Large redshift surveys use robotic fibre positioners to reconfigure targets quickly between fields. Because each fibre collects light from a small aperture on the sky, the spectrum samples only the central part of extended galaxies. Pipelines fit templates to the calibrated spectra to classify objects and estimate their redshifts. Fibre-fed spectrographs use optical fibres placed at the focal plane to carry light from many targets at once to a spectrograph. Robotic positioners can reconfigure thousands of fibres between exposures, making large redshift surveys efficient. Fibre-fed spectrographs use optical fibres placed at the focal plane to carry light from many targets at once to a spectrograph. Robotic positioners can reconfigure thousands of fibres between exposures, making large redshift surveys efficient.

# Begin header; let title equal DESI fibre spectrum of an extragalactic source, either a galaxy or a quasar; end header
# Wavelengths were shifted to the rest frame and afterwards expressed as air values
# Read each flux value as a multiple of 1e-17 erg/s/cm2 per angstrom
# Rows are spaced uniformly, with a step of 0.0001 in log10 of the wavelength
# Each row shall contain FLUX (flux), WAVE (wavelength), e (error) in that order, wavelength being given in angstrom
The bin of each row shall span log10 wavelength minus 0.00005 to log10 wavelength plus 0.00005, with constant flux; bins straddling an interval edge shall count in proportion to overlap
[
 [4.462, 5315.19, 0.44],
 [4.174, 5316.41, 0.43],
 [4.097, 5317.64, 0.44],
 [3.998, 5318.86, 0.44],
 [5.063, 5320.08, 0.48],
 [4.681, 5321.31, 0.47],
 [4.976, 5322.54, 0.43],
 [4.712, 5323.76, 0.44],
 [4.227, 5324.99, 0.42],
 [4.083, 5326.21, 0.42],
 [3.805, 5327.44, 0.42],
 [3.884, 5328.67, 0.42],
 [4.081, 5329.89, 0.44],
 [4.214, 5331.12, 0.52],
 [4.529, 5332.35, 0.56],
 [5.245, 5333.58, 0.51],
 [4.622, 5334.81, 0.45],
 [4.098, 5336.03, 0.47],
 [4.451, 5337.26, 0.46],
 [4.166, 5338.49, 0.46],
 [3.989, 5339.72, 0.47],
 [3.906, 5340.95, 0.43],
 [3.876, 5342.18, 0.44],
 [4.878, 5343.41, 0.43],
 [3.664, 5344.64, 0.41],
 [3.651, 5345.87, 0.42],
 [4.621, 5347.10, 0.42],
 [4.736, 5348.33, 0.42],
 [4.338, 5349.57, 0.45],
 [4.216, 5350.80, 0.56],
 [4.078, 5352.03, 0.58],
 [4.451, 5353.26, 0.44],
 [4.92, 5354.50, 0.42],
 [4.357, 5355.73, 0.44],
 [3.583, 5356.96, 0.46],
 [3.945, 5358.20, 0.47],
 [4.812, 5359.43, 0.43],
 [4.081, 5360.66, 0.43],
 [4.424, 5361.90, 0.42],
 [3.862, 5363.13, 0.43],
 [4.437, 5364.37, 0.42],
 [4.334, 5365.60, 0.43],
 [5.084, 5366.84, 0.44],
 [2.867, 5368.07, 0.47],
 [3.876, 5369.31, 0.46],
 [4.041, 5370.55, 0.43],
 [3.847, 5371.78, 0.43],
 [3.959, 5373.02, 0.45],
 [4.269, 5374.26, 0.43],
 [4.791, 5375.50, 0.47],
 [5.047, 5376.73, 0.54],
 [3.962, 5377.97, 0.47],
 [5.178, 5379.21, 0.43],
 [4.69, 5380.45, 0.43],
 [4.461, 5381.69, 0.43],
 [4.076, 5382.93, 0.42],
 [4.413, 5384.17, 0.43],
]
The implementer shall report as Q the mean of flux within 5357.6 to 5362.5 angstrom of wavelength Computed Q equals 4.32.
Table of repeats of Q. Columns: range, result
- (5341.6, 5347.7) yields 4.14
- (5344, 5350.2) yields 4.2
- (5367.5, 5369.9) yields 3.37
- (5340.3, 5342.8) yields 3.89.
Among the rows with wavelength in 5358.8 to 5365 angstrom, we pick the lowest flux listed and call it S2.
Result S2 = 3.862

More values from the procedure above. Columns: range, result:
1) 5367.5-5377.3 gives 2.867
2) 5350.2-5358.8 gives 3.583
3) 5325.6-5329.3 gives 3.805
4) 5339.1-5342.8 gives 3.876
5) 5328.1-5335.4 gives 3.884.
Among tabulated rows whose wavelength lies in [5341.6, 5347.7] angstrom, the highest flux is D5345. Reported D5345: 4.878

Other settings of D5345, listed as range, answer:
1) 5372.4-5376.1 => 4.791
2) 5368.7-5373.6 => 4.041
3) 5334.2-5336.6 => 4.622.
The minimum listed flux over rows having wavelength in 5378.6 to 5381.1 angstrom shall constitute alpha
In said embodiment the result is 4.69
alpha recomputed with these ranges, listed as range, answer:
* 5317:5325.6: 3.998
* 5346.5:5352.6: 4.078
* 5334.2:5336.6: 4.098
